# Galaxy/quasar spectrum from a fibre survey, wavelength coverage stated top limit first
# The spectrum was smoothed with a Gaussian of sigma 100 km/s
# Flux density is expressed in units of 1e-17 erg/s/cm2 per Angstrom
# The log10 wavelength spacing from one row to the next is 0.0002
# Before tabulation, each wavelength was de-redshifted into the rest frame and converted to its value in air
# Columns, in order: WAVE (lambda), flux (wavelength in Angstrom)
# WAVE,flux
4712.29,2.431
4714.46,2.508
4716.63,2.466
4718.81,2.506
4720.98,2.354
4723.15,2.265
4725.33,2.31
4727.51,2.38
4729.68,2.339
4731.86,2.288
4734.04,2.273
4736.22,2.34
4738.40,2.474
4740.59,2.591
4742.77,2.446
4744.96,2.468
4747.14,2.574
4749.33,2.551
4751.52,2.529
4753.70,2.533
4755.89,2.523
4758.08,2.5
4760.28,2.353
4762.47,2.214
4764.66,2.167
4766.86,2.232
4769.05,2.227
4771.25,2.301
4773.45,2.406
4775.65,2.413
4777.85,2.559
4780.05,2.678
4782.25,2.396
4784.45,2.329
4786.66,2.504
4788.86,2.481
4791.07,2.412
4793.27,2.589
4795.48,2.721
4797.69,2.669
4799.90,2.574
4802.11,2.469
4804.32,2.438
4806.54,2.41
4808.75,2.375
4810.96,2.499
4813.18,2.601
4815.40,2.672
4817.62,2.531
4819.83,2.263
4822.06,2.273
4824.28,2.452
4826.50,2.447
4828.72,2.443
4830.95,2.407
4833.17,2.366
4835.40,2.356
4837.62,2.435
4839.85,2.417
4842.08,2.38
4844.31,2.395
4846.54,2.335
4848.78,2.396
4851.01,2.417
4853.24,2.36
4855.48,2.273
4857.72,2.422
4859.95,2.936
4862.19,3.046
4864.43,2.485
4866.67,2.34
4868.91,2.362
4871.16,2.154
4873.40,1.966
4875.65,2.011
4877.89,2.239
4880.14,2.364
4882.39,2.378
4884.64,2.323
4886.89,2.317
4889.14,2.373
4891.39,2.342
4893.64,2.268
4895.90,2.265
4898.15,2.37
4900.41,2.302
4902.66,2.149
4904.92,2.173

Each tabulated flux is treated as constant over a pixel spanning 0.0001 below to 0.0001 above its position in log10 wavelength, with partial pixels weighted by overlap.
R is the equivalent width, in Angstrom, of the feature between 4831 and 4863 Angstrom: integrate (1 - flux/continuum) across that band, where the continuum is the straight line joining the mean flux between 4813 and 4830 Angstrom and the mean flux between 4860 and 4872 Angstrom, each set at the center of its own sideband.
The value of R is 0.4 Angstrom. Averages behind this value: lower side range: 2.45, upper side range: 2.52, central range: 2.46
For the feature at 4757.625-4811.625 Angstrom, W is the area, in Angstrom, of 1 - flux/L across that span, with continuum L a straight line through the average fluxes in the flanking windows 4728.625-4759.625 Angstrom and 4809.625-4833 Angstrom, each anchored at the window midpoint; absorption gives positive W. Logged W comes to 0.4 Angstrom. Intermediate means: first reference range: 2.46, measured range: 2.44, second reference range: 2.45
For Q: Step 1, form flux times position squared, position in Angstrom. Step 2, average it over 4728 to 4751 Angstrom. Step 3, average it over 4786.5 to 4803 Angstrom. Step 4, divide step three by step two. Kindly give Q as 1.07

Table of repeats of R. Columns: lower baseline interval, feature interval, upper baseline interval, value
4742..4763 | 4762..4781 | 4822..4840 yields 0.8 Angstrom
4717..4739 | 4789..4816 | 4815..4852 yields -1.6 Angstrom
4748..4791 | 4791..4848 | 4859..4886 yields -1.5 Angstrom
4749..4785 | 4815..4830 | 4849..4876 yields -0.1 Angstrom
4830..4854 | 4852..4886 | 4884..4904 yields -0.5 Angstrom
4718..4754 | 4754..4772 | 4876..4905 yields 0.6 Angstrom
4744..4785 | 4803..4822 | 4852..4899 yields -0.5 Angstrom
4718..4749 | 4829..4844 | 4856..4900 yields -0.1 Angstrom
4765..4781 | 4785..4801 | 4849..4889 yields -1.1 Angstrom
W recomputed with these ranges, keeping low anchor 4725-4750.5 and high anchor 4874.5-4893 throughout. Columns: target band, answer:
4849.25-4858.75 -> -0.2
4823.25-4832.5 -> -0.4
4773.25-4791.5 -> -0.7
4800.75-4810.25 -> -0.3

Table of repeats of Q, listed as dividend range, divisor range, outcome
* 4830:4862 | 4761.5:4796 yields 1.04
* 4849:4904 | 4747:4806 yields 1.00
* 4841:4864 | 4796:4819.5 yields 1.01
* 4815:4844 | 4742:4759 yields 0.99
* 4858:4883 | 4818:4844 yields 1.02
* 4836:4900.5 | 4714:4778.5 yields 1.04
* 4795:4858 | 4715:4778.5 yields 1.05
